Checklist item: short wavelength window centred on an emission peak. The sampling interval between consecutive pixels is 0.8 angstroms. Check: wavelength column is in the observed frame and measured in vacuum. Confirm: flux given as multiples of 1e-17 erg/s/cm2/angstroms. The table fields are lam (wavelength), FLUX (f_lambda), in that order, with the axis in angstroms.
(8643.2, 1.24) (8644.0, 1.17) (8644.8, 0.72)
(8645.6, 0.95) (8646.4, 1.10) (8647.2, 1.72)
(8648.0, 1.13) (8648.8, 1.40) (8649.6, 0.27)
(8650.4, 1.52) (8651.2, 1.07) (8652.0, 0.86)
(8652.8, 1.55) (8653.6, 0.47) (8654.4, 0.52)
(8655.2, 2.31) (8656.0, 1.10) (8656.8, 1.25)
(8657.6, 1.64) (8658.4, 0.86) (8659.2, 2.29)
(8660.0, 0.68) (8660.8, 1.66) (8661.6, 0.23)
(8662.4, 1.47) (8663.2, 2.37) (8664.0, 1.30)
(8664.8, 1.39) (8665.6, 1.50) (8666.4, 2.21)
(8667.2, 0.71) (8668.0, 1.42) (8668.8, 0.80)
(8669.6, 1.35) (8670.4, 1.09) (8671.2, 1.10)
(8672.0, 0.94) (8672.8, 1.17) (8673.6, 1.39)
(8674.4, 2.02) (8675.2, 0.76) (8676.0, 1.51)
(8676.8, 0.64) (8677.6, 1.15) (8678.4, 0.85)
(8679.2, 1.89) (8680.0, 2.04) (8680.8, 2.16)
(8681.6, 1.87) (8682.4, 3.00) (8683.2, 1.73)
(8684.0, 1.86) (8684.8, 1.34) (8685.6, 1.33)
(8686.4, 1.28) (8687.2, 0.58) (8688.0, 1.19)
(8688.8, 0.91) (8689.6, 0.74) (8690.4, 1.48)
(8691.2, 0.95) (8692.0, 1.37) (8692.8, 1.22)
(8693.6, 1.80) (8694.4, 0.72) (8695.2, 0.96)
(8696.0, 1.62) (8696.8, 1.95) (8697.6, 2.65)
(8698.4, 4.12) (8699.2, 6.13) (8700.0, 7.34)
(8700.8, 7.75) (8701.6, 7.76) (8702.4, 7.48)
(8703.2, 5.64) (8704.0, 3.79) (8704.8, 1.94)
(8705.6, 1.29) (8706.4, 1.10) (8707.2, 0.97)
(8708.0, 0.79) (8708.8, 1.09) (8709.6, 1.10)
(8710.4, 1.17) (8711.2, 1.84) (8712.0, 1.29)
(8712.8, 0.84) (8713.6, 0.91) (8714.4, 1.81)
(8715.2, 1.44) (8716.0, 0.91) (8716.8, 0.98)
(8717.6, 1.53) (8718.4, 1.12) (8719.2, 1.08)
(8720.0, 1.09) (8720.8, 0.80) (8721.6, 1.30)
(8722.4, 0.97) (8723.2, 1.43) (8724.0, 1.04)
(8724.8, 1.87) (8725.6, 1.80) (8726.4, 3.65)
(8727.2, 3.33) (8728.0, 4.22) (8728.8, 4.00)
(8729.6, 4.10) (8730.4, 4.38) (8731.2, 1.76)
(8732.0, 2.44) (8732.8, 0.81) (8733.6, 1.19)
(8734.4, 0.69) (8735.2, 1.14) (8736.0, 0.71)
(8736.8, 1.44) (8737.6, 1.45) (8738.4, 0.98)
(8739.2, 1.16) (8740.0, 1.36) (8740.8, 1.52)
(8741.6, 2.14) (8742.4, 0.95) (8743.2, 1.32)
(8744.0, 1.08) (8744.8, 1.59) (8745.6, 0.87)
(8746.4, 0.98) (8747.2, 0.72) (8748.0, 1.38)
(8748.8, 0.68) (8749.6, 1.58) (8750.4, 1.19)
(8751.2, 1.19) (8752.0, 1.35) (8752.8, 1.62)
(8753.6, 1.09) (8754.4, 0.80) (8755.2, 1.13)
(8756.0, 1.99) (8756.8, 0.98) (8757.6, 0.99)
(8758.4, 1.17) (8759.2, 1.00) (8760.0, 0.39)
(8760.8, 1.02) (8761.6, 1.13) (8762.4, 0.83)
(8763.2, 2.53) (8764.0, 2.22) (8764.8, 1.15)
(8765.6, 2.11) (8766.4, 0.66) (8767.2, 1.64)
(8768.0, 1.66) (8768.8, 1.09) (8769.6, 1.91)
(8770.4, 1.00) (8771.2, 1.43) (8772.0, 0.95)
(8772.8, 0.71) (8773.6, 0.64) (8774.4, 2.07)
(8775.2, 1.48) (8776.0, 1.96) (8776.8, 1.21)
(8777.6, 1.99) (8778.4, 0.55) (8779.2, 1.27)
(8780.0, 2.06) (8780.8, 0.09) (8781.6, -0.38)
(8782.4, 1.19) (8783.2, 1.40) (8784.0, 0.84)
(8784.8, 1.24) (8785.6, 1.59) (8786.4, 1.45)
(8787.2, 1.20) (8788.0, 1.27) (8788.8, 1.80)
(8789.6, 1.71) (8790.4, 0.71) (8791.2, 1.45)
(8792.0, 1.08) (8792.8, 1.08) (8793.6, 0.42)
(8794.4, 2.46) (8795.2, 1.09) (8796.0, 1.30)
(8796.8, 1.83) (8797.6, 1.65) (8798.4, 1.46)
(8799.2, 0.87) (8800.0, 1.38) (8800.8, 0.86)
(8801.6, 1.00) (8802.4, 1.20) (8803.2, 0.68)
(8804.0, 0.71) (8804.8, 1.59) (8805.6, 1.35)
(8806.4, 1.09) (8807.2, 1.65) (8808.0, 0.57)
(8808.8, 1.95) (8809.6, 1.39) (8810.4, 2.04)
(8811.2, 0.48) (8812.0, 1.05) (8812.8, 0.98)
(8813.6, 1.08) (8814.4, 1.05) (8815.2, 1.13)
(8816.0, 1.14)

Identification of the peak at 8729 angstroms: [N II] 6583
